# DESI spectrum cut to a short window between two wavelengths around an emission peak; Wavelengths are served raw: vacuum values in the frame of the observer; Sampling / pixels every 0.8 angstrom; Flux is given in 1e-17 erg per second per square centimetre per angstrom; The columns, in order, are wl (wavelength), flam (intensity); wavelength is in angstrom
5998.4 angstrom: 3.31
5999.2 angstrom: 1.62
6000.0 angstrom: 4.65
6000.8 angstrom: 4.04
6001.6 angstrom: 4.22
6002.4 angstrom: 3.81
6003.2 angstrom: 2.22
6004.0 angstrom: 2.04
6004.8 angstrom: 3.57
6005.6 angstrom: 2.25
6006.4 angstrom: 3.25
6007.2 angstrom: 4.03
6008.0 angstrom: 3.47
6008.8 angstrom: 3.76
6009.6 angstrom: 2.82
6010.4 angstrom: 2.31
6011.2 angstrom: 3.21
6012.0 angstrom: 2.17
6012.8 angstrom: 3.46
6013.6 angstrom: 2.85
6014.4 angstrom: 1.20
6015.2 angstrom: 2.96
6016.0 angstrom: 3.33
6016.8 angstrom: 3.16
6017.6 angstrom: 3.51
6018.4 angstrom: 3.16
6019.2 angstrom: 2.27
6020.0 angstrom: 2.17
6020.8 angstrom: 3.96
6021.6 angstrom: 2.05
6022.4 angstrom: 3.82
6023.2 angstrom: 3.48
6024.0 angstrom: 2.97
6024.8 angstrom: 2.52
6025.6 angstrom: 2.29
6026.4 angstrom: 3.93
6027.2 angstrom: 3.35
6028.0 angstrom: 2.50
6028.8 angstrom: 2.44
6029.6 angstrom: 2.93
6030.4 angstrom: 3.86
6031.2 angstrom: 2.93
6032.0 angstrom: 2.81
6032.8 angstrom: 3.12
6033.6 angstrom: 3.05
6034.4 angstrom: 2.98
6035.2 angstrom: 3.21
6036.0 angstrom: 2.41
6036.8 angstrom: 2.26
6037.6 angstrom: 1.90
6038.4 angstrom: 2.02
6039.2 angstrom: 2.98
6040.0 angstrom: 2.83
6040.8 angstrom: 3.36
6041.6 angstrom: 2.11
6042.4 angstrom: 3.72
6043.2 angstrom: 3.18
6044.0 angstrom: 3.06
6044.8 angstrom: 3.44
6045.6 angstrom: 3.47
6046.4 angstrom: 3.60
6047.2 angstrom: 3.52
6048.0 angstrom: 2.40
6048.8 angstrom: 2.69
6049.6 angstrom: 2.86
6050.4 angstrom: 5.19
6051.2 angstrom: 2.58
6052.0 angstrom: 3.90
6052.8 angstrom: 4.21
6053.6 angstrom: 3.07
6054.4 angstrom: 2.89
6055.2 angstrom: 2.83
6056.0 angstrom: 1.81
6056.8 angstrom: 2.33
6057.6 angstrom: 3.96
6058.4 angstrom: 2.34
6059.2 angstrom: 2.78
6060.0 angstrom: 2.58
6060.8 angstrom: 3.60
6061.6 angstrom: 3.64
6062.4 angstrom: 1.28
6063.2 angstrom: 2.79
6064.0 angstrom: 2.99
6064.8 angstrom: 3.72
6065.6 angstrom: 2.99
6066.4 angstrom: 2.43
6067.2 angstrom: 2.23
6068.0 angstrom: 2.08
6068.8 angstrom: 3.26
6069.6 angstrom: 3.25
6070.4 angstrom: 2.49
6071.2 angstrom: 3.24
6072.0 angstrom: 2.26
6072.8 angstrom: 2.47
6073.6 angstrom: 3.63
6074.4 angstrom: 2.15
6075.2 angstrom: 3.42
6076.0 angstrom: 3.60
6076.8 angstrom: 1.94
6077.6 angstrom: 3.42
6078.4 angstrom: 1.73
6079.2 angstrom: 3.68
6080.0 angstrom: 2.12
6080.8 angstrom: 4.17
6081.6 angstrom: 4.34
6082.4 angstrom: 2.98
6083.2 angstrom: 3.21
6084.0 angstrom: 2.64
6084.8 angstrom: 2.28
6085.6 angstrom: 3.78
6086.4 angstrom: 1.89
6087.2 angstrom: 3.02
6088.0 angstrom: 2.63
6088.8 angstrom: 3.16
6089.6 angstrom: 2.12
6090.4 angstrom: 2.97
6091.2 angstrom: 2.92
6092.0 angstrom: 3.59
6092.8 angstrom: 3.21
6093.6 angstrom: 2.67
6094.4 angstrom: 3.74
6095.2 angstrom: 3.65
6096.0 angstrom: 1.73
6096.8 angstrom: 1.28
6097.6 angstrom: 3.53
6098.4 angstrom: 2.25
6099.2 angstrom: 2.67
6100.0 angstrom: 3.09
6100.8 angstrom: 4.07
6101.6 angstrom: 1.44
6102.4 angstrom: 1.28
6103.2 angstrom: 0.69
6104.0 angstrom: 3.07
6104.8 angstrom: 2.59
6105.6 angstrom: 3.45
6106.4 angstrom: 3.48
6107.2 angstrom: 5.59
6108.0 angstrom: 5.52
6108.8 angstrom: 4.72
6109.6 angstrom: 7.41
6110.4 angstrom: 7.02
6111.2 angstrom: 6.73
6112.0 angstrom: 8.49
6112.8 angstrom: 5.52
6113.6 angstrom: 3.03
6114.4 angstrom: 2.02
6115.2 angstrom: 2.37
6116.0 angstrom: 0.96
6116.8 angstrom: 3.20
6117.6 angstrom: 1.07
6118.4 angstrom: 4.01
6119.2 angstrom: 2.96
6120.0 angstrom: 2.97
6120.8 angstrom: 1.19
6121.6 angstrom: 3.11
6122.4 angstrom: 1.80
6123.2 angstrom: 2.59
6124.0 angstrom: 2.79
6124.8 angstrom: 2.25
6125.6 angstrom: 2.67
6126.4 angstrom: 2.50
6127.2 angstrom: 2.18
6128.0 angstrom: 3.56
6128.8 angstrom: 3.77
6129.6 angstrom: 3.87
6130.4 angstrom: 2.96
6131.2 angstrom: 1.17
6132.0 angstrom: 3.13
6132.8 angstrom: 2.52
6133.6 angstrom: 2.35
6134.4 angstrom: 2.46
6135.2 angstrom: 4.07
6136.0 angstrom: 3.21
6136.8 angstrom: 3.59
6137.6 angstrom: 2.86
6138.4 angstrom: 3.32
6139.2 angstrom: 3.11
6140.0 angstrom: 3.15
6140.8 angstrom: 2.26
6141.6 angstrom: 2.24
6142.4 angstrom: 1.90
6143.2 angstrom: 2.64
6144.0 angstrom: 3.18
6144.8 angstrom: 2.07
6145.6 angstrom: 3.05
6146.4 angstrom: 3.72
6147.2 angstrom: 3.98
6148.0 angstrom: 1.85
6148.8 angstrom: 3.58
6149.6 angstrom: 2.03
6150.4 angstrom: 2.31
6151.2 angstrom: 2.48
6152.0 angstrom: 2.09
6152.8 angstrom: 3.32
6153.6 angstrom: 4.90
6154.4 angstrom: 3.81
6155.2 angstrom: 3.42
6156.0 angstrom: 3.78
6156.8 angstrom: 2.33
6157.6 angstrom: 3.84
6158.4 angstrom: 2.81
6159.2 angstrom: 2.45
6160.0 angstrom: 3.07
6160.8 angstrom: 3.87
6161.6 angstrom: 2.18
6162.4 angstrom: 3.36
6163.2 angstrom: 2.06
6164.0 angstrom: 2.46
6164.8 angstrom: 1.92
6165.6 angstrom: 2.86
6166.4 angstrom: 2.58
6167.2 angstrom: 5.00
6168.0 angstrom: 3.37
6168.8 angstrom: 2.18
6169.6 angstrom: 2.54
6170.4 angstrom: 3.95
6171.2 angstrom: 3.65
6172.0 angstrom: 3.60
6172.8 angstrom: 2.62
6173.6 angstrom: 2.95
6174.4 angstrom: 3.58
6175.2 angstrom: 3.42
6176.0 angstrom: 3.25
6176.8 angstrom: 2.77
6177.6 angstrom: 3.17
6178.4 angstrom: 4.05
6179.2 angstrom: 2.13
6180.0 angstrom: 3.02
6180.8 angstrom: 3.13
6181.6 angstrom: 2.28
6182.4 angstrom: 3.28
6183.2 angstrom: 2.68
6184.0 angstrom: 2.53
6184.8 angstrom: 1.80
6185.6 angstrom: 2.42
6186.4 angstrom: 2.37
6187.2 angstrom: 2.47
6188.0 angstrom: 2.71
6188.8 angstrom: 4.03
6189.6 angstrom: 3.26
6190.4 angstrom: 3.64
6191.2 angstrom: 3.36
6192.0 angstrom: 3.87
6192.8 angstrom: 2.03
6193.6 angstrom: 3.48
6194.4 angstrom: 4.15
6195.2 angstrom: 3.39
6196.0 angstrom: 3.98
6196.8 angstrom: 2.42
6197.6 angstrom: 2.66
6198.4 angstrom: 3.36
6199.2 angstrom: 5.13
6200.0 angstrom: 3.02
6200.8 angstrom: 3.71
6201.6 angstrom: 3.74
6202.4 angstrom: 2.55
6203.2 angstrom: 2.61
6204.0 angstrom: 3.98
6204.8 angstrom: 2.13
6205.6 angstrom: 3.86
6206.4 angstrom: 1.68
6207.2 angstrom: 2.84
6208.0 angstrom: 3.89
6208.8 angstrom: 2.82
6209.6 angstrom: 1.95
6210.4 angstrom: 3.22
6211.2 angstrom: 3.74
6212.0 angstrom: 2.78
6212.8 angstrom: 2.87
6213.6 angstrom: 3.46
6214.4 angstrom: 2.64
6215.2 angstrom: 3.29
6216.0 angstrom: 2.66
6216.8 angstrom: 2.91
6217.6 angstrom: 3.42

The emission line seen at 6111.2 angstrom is H-beta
